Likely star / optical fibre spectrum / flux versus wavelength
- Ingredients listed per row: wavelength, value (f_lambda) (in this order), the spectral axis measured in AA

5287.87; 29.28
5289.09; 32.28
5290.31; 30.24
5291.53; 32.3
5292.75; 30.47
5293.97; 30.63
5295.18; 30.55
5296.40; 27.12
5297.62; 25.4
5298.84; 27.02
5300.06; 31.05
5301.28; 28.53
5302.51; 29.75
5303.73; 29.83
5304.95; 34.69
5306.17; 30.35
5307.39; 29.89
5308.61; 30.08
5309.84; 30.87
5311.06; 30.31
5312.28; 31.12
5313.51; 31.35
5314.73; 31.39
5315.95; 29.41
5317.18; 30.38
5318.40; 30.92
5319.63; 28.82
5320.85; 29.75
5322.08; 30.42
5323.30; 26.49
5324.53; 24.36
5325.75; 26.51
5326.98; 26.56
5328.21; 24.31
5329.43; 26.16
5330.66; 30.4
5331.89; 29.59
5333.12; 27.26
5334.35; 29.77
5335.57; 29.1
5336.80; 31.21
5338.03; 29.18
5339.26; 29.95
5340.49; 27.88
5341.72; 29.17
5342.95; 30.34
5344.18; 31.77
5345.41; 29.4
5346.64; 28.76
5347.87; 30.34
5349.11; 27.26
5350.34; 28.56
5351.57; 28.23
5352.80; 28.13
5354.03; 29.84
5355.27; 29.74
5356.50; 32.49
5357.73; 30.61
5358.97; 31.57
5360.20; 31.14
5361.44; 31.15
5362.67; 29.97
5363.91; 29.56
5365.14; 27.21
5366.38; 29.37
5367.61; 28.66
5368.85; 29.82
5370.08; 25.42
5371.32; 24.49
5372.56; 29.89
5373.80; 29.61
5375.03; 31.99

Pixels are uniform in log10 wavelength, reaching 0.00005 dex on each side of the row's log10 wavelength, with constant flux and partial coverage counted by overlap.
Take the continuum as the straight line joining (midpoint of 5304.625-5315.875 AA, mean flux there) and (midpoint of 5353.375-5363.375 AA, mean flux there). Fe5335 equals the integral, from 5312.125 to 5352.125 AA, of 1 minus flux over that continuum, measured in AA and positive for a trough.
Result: 2.5 AA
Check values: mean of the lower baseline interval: 31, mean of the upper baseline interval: 30.8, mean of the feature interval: 28.9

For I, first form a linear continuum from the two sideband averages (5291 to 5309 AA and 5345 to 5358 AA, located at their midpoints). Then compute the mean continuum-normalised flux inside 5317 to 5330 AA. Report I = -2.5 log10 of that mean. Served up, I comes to 0.08 mag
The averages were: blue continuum 29.8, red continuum 29.4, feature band 27.6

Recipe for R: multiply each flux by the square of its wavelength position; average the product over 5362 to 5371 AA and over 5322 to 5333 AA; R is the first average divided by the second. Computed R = 1.07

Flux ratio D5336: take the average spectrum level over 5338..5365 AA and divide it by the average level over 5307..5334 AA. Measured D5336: 1.0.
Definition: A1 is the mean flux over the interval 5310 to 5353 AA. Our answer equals 29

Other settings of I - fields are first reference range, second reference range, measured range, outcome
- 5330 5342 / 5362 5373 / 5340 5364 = -0.038 mag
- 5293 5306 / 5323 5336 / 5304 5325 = -0.061 mag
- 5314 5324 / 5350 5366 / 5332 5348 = 0.009 mag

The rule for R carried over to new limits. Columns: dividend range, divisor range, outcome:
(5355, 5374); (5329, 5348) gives 1.01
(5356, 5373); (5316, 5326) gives 1.04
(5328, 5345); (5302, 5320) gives 0.96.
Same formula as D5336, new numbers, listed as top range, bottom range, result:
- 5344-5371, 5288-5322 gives 0.98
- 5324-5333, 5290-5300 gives 0.92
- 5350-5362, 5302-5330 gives 1.03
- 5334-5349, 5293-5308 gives 1.00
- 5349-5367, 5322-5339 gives 1.06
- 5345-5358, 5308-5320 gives 0.96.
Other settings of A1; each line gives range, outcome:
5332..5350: 29.4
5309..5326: 29.5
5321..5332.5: 27.3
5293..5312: 29.8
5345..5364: 29.8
